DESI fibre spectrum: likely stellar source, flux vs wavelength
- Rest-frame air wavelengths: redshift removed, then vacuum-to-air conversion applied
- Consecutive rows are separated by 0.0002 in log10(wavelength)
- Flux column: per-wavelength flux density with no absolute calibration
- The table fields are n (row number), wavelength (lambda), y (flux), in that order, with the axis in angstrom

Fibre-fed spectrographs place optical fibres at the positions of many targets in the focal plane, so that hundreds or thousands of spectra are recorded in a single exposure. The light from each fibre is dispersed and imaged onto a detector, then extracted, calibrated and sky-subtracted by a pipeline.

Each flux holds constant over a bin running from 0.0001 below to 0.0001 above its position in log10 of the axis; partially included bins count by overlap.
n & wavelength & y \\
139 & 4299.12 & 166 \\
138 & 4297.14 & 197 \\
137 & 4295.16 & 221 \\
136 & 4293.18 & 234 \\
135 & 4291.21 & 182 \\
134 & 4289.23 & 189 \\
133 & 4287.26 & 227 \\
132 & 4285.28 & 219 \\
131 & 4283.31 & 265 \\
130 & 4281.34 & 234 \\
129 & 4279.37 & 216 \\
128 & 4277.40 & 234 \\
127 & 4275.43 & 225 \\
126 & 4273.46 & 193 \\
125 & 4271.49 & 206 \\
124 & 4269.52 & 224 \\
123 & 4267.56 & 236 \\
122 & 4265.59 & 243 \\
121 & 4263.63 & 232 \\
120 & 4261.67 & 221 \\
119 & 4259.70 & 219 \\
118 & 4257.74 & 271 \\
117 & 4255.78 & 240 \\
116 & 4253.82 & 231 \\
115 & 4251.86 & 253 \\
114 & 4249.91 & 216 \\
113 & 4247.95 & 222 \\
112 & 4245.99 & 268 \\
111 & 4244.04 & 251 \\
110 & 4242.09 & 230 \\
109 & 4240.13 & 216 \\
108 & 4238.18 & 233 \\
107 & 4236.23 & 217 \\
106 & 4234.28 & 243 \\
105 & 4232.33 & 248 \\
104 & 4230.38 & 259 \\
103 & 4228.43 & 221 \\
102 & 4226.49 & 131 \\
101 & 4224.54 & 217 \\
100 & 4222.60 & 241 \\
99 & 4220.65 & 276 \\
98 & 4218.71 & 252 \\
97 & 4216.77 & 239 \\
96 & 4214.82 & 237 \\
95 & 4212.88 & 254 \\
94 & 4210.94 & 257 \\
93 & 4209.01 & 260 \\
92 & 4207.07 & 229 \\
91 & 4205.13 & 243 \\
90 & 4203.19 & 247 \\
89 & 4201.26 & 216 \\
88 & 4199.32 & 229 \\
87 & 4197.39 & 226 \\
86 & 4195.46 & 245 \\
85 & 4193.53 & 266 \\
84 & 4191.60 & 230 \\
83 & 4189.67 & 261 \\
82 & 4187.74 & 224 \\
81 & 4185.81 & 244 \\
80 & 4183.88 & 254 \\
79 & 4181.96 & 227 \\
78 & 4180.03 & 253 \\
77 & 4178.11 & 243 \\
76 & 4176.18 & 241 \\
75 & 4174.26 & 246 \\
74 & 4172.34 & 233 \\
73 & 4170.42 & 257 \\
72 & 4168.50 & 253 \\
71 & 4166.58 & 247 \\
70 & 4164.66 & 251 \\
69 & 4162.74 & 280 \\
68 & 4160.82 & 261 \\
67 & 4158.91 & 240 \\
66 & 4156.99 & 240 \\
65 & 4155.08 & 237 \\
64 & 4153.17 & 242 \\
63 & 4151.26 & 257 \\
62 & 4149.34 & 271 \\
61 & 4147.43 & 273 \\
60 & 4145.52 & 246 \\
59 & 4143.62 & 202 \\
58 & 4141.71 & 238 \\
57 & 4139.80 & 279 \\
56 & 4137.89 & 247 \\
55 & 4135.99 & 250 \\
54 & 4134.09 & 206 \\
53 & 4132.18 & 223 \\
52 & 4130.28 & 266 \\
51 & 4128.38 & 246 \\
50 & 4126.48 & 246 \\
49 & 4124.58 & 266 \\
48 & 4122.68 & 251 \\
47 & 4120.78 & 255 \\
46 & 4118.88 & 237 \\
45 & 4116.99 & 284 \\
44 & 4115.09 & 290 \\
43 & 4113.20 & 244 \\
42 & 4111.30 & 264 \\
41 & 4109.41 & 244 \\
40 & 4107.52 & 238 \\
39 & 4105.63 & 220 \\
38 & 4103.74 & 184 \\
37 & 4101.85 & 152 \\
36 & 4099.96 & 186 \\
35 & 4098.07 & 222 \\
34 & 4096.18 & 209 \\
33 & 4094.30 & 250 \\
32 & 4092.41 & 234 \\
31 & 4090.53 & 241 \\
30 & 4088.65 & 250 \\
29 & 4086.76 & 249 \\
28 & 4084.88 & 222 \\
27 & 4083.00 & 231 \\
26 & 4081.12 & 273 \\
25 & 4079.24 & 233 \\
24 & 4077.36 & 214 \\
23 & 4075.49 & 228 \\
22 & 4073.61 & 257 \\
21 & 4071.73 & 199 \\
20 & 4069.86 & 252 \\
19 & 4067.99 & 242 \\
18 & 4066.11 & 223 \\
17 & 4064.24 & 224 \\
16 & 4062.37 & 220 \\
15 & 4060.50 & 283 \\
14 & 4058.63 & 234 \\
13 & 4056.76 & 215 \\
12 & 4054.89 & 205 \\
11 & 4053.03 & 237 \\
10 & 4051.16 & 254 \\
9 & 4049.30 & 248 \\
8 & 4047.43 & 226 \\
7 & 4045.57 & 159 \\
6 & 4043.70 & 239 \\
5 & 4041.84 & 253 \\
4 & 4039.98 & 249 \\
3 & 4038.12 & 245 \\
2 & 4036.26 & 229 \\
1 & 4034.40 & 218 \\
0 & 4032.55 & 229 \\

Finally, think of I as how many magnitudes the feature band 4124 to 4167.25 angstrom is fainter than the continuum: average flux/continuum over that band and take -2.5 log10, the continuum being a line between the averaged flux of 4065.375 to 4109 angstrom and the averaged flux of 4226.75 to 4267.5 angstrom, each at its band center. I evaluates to -0.085 mag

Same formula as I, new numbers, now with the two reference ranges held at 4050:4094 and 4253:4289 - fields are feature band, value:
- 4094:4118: 0.03 mag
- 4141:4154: -0.06 mag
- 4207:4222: -0.09 mag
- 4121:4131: -0.09 mag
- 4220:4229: 0.08 mag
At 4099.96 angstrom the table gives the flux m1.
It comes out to 186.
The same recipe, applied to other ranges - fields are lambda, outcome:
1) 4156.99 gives 240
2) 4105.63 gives 220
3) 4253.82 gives 231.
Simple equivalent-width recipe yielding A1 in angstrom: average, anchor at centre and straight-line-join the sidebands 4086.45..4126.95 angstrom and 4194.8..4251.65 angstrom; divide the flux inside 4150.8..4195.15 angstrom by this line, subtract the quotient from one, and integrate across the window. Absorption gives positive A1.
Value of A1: -2.1 angstrom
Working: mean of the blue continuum 237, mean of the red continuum 235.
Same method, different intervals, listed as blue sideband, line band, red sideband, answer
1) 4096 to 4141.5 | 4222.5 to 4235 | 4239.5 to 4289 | 0.6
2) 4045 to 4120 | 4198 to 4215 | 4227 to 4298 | -0.9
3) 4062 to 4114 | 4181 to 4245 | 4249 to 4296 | -2.8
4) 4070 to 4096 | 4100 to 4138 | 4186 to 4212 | -0.2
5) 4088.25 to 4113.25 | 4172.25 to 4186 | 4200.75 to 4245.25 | -0.7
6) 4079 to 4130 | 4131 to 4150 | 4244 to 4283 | -0.5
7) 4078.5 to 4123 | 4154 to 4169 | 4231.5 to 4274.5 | -1.1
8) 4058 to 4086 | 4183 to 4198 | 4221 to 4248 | -0.8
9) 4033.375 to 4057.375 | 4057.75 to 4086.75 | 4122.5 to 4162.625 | -0.2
